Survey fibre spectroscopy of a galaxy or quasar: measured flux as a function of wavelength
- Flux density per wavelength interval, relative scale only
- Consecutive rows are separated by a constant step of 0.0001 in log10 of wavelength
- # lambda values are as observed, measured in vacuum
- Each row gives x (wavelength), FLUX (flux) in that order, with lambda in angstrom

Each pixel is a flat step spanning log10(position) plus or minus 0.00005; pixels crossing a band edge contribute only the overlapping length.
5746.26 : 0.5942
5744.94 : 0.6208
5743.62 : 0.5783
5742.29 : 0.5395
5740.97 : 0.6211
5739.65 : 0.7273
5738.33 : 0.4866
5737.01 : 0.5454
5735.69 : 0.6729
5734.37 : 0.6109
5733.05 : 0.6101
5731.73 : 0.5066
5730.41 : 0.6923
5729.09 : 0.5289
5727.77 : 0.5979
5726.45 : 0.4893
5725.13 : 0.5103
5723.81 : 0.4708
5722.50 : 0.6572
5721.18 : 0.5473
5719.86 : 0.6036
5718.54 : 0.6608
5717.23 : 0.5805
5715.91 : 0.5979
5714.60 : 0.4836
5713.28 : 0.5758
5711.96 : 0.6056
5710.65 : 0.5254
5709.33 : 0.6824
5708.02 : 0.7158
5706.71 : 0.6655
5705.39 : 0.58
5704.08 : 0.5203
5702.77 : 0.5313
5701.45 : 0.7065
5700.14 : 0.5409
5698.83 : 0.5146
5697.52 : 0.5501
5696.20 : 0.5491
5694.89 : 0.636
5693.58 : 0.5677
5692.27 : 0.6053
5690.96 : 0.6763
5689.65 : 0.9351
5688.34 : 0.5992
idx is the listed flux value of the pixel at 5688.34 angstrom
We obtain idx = 0.5992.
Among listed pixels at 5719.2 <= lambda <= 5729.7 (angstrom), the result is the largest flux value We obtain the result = 0.6572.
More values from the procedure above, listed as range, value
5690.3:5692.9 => 0.6763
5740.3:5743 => 0.6211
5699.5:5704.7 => 0.7065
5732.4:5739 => 0.6729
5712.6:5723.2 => 0.6608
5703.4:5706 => 0.58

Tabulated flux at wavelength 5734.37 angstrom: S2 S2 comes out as 0.6109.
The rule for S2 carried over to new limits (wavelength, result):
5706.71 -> 0.6655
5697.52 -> 0.5501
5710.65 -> 0.5254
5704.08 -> 0.5203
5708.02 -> 0.7158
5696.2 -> 0.5491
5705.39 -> 0.58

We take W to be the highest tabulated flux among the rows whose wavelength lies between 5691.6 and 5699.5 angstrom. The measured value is 0.636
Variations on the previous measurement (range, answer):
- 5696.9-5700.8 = 0.5501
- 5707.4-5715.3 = 0.7158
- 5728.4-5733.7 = 0.6923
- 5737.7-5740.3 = 0.7273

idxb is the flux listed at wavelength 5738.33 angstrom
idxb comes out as 0.4866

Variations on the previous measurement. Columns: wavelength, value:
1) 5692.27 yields 0.6053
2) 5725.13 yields 0.5103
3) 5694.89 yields 0.636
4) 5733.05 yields 0.6101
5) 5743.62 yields 0.5783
